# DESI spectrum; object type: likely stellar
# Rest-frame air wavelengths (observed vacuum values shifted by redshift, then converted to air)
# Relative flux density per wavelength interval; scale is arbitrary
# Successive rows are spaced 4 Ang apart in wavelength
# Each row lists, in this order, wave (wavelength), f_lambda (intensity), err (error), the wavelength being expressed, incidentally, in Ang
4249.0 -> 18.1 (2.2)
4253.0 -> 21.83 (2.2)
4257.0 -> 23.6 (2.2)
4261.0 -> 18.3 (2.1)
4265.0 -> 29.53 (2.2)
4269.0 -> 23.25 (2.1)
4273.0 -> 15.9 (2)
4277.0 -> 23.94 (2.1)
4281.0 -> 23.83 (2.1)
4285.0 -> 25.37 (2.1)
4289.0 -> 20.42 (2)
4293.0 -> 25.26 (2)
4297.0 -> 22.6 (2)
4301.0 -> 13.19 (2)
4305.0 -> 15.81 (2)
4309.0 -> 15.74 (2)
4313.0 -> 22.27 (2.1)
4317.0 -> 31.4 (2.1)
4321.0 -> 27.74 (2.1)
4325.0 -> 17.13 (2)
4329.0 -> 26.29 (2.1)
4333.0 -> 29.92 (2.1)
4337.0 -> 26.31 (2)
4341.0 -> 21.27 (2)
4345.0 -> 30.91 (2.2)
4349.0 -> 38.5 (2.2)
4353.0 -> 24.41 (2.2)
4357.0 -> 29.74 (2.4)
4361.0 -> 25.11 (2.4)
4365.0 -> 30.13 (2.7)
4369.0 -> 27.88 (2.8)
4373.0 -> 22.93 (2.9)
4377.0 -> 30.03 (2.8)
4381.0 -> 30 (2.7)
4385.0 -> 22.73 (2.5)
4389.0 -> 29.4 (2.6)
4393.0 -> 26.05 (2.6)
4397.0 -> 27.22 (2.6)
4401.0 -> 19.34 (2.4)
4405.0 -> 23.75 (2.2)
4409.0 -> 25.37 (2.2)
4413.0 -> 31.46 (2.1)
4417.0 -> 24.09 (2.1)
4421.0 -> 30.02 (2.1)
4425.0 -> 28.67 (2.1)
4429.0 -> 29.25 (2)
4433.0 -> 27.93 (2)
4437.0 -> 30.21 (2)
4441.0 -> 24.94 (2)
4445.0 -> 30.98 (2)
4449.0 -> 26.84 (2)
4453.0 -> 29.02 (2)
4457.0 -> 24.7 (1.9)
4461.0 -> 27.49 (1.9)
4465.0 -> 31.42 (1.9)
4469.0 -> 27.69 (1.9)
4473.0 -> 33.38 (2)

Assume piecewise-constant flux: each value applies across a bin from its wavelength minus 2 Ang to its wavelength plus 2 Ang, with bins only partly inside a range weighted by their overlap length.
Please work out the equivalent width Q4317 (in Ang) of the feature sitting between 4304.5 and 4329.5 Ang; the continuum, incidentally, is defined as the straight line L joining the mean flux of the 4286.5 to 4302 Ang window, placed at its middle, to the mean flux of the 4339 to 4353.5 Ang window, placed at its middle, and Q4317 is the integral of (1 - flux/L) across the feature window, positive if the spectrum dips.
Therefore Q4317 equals 2.2 Ang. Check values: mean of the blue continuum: 21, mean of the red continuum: 29.2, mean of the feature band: 22.5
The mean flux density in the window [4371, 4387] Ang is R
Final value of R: 26.4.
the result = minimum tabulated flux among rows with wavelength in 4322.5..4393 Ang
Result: 17.13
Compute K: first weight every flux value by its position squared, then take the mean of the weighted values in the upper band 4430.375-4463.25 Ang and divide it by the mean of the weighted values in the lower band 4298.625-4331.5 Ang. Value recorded 1.38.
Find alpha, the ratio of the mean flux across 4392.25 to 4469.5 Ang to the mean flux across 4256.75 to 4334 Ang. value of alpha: 1.22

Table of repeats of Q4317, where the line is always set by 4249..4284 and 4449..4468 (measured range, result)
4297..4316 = 4.4 Ang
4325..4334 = -0.5 Ang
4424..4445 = -0.9 Ang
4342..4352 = -3.1 Ang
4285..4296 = -0.1 Ang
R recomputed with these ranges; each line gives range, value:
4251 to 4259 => 22.7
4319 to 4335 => 25.3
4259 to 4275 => 21.7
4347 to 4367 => 29.6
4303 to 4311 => 15.8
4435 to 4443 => 27.6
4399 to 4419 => 24.8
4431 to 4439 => 29.1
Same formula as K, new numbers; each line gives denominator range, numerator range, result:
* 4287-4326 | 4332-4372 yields 1.36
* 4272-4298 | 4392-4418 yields 1.18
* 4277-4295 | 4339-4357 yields 1.25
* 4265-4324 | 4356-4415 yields 1.26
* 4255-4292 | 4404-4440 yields 1.31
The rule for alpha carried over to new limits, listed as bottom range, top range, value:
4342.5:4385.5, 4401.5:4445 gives 0.96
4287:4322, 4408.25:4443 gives 1.31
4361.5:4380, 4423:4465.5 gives 1.02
